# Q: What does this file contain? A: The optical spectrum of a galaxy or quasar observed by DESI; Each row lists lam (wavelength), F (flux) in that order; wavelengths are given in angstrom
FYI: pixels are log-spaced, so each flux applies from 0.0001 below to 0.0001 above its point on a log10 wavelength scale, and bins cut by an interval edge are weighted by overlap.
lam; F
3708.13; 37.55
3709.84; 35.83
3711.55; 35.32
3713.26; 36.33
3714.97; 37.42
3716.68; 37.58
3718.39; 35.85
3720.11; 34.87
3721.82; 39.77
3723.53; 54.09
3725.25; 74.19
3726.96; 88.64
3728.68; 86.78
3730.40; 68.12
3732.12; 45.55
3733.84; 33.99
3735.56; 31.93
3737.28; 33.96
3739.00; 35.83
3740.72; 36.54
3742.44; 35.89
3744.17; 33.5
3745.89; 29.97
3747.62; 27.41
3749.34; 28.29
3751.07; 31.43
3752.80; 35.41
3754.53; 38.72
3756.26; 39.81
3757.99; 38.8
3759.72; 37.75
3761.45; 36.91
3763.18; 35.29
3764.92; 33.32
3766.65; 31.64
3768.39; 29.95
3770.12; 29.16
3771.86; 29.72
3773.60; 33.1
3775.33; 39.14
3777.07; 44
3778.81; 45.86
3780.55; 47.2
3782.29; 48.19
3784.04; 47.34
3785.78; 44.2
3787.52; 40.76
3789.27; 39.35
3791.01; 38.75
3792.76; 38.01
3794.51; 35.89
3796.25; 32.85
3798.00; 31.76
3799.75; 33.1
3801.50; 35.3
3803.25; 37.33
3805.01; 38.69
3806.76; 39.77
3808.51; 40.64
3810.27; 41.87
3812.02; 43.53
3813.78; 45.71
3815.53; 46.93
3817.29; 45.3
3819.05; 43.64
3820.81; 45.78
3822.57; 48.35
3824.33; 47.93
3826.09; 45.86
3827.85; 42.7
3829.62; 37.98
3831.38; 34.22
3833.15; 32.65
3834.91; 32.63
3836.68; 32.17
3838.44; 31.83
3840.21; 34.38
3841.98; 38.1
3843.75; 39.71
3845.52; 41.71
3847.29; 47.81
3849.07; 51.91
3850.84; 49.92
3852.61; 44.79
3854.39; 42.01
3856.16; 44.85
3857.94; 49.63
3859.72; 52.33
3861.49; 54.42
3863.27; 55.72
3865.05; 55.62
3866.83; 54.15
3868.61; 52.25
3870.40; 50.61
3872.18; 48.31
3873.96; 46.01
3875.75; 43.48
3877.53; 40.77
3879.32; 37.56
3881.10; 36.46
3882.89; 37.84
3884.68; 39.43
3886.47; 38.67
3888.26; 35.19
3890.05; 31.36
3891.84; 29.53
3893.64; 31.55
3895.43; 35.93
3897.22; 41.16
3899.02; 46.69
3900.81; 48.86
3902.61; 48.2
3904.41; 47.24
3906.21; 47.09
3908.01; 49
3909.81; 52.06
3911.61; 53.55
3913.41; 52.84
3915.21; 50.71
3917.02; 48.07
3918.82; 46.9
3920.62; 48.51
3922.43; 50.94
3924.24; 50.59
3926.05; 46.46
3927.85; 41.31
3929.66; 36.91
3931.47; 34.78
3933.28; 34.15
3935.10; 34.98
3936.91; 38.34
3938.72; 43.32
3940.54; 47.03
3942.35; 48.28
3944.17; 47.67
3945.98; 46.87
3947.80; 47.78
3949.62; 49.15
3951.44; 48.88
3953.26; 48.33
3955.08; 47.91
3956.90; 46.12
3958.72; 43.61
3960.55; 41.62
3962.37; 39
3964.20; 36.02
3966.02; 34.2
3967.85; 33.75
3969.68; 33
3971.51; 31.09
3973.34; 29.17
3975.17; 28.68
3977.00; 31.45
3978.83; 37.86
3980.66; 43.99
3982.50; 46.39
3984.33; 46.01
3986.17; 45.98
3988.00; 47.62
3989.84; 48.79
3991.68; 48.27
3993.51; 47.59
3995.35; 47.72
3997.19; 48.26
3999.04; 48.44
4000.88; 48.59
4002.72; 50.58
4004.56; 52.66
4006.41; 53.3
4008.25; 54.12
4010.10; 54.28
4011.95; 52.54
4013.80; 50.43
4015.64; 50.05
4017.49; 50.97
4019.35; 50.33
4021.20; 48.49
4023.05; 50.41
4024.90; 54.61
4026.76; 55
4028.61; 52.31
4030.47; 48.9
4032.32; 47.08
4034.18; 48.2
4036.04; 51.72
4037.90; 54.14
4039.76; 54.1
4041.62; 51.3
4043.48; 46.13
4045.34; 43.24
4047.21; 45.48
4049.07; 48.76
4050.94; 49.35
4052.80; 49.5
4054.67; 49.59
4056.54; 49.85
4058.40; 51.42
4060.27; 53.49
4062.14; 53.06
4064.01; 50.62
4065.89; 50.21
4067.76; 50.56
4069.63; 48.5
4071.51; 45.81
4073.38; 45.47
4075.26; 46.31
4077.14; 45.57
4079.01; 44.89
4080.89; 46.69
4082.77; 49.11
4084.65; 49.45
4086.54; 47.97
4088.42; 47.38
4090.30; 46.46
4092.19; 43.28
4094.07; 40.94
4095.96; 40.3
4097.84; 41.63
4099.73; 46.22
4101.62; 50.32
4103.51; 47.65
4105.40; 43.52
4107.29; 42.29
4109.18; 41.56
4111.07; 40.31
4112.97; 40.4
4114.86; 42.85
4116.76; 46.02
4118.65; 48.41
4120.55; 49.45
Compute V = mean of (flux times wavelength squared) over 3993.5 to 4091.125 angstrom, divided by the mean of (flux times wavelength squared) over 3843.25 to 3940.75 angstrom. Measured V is 1.20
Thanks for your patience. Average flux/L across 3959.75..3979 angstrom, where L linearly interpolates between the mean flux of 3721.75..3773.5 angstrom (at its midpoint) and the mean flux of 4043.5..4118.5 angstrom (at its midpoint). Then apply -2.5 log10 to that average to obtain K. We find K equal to 0.30 mag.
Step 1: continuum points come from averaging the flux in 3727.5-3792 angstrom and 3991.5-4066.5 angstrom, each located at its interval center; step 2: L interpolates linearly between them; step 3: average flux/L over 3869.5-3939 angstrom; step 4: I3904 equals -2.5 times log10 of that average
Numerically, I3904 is 0.06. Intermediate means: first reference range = 39.2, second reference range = 50.4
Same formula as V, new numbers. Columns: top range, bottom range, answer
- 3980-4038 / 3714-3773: 1.42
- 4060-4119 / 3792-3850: 1.32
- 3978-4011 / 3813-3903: 1.21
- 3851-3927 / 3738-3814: 1.30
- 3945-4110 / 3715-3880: 1.25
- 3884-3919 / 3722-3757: 1.07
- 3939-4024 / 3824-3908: 1.12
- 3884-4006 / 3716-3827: 1.16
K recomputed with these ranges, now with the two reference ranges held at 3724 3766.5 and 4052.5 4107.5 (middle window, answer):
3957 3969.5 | 0.19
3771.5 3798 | 0.07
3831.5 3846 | 0.24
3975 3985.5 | 0.15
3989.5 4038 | -0.10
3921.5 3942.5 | 0.08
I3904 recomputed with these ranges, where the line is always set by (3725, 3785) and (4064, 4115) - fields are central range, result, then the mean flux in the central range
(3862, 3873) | -0.24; 52.8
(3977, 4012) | -0.09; 48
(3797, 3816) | 0.06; 39.3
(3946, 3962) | -0.07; 46.4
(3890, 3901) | 0.14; 37.7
